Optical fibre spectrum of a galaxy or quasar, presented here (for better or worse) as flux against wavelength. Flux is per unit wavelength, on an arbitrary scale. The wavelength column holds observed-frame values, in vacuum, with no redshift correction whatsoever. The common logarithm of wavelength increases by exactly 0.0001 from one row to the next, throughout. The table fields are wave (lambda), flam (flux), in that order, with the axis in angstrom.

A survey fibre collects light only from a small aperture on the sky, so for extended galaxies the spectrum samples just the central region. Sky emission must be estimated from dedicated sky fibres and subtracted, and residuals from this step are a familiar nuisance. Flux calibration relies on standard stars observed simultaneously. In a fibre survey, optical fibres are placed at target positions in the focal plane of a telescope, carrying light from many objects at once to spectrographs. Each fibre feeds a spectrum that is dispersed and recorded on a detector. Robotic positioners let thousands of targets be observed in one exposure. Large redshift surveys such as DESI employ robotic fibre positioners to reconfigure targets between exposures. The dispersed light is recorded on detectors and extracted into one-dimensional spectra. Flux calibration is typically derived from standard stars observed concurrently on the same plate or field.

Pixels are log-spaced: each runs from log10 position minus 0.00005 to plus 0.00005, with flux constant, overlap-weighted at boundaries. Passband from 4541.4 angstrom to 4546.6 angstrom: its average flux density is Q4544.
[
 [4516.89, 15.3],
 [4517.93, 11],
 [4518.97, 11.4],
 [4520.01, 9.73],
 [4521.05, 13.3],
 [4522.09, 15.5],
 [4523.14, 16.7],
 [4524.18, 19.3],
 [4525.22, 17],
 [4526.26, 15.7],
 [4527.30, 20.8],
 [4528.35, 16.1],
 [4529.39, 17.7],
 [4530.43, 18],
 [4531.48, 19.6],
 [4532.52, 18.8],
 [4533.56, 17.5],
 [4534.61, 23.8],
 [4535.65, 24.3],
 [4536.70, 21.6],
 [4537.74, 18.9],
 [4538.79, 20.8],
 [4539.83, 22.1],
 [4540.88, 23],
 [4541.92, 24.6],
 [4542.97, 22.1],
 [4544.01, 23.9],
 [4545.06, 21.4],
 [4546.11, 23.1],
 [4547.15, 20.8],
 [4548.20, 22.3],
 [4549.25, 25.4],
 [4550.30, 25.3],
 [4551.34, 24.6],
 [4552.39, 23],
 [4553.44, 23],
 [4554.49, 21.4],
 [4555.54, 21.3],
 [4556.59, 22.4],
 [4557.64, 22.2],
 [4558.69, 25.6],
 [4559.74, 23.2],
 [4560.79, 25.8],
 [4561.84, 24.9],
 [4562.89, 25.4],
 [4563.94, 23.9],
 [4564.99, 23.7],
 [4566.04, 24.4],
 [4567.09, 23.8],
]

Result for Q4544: 23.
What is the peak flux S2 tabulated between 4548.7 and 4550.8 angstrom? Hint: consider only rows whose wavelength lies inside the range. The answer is 25.4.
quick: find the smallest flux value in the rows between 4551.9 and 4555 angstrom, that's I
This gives 21.4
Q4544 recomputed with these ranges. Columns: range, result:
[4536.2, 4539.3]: 20.4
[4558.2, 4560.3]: 24.4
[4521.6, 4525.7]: 17.1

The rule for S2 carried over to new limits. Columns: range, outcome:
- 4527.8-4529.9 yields 17.7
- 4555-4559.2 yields 25.6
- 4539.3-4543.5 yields 24.6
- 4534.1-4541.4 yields 24.3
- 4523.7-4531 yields 20.8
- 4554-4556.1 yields 21.4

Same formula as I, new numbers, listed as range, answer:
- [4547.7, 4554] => 22.3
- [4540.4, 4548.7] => 20.8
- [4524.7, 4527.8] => 15.7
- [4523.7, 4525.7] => 17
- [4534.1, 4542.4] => 18.9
